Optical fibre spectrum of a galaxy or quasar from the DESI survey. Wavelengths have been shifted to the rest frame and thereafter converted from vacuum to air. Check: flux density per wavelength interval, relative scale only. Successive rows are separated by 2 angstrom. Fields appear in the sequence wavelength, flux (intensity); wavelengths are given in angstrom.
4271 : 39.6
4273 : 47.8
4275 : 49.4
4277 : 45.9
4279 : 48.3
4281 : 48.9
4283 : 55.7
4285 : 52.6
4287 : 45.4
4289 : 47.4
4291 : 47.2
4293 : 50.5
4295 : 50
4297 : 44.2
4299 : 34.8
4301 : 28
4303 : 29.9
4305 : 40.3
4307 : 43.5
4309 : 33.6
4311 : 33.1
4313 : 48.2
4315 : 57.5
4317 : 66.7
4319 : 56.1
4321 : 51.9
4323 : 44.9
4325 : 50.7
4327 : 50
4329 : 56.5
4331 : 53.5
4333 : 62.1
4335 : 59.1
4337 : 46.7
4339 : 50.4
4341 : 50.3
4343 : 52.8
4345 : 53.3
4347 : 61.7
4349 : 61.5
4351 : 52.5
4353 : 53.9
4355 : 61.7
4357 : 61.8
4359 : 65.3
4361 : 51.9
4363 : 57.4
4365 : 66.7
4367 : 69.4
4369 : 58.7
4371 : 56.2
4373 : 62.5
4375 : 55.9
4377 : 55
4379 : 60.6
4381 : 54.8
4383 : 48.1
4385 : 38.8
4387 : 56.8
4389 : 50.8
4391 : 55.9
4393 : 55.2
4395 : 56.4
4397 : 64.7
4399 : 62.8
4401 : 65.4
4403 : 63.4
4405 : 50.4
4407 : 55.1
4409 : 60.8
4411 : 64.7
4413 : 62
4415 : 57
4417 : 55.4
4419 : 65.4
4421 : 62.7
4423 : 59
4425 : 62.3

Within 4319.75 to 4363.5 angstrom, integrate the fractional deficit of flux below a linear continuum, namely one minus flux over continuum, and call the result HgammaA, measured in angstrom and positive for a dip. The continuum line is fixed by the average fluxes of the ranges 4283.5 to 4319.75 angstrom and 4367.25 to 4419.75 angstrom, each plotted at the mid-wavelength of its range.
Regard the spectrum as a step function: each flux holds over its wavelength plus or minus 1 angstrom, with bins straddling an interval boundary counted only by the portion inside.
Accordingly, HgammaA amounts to -3.9 angstrom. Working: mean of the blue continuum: 45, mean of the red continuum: 57.5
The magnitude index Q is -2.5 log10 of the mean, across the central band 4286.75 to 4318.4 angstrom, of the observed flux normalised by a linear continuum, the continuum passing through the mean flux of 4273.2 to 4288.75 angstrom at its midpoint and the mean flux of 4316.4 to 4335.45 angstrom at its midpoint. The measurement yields 0.183 mag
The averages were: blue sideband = 49.3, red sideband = 54.8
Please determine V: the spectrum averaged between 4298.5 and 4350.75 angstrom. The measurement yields 49.3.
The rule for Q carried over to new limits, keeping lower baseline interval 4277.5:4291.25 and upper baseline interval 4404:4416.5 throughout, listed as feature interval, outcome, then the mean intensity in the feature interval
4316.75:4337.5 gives -0.04 mag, 54.1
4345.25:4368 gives -0.11 mag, 60.1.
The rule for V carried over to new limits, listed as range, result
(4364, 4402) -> 57.6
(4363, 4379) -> 60.4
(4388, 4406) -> 58.3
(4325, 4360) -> 55.9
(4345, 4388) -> 57.6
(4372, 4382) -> 57.8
